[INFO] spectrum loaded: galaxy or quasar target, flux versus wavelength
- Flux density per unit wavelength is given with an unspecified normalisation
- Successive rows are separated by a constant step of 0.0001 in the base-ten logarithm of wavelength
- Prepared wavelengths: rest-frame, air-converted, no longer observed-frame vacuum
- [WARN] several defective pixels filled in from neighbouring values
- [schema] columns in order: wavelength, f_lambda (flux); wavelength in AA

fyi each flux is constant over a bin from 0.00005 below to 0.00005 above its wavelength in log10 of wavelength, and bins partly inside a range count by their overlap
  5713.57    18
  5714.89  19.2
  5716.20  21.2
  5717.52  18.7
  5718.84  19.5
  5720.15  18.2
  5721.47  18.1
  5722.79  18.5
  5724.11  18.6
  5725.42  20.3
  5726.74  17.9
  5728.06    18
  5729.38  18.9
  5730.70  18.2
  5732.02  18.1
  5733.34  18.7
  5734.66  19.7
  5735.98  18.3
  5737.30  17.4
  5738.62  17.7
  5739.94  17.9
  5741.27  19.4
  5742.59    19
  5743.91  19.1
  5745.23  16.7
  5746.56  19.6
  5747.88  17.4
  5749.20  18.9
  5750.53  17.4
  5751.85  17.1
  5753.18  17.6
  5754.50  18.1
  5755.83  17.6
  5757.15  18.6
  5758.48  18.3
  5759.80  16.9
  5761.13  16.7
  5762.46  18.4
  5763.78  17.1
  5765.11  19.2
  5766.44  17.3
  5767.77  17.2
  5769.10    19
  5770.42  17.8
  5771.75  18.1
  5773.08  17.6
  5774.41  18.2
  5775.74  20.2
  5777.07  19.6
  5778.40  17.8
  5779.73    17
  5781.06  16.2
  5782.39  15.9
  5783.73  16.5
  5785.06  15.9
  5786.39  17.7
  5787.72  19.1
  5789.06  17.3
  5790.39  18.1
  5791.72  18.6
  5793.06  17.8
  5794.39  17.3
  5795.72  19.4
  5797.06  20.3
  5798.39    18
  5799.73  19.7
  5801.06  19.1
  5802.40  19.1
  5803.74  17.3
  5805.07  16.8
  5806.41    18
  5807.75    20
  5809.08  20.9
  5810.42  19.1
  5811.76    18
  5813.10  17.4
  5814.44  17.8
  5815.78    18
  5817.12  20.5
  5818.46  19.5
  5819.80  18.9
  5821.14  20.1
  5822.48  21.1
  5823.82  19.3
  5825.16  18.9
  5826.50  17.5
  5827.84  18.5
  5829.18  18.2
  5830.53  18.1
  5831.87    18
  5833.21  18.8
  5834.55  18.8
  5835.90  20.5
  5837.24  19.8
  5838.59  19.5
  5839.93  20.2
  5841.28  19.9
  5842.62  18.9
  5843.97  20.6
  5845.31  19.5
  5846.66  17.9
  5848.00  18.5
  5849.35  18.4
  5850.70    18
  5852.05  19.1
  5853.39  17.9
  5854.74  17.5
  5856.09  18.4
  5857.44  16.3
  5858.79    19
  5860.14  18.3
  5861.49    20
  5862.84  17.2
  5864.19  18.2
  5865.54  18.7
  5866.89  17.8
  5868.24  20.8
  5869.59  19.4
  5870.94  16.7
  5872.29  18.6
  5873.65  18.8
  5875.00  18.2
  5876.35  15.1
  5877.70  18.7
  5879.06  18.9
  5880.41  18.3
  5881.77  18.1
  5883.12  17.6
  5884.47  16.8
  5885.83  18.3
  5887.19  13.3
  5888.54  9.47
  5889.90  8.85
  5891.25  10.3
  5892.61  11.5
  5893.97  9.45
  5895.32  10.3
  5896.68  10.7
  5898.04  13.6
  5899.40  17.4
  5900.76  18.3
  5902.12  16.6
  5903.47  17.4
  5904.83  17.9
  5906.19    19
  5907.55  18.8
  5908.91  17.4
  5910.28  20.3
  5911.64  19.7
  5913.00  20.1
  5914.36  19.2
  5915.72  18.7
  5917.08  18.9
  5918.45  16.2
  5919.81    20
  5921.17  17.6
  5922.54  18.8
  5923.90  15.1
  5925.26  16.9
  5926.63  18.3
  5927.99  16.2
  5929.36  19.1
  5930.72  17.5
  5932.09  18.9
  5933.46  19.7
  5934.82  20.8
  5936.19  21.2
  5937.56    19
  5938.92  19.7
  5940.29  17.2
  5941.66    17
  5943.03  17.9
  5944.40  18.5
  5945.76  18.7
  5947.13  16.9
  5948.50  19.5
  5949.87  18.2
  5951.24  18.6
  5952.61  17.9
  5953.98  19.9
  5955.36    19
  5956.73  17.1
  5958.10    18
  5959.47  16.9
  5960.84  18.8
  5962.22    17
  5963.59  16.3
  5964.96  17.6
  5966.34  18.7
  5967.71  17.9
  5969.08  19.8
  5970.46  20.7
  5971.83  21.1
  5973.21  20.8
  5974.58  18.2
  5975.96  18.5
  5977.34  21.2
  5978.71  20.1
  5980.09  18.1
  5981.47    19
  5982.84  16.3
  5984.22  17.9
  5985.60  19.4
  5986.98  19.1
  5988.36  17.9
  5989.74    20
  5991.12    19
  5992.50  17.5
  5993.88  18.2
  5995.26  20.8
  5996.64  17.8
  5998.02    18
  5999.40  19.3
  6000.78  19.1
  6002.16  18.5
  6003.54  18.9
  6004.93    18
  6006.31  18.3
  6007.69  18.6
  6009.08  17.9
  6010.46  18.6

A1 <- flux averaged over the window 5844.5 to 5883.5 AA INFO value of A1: 18.3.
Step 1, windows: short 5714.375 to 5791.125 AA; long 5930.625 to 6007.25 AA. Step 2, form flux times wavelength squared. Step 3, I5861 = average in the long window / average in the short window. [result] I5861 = 1.1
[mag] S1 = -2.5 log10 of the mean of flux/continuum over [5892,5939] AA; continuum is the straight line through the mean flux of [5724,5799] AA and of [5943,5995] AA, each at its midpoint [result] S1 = 0.06 mag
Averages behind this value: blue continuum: 18.1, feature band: 17.4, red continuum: 18.6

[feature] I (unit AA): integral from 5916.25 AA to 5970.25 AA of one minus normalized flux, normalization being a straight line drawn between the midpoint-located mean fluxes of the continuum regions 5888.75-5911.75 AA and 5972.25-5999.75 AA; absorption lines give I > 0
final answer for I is -4.5 AA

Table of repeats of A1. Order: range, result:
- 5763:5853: 18.5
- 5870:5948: 17.1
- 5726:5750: 18.4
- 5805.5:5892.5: 18.1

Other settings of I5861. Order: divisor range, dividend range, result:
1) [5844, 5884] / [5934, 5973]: 1.05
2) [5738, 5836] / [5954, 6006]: 1.09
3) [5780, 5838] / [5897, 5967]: 1.02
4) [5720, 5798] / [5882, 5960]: 1.00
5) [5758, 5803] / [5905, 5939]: 1.09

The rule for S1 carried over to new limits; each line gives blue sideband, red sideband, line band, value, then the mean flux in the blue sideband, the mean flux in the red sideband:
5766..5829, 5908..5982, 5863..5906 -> 0.16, 18.4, 18.6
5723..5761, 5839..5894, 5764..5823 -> -0.03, 18.2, 17.4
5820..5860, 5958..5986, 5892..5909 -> 0.23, 18.9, 18.7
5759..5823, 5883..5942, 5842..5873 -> -0.06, 18.3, 16.8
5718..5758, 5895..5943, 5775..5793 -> 0.03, 18.3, 17.9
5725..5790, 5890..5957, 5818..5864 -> -0.07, 18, 17.4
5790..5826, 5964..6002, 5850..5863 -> 0.04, 18.9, 18.9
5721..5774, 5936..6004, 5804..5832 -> -0.03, 18.2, 18.6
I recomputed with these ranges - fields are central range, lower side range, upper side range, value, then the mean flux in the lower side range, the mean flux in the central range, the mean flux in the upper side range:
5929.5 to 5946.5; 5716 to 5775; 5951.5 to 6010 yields -0.2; 18.2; 18.8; 18.6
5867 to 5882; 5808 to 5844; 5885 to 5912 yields -1.9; 19.1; 18.3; 14.9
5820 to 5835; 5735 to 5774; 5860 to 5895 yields -1.6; 18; 18.9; 16.3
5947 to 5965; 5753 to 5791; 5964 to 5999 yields 0.7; 17.8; 18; 18.9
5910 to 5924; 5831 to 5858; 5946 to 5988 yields 0.0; 18.8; 18.7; 18.6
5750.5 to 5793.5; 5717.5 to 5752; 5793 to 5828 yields 2.0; 18.4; 17.8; 18.9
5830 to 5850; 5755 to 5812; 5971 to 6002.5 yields -0.9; 18.1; 19.2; 19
